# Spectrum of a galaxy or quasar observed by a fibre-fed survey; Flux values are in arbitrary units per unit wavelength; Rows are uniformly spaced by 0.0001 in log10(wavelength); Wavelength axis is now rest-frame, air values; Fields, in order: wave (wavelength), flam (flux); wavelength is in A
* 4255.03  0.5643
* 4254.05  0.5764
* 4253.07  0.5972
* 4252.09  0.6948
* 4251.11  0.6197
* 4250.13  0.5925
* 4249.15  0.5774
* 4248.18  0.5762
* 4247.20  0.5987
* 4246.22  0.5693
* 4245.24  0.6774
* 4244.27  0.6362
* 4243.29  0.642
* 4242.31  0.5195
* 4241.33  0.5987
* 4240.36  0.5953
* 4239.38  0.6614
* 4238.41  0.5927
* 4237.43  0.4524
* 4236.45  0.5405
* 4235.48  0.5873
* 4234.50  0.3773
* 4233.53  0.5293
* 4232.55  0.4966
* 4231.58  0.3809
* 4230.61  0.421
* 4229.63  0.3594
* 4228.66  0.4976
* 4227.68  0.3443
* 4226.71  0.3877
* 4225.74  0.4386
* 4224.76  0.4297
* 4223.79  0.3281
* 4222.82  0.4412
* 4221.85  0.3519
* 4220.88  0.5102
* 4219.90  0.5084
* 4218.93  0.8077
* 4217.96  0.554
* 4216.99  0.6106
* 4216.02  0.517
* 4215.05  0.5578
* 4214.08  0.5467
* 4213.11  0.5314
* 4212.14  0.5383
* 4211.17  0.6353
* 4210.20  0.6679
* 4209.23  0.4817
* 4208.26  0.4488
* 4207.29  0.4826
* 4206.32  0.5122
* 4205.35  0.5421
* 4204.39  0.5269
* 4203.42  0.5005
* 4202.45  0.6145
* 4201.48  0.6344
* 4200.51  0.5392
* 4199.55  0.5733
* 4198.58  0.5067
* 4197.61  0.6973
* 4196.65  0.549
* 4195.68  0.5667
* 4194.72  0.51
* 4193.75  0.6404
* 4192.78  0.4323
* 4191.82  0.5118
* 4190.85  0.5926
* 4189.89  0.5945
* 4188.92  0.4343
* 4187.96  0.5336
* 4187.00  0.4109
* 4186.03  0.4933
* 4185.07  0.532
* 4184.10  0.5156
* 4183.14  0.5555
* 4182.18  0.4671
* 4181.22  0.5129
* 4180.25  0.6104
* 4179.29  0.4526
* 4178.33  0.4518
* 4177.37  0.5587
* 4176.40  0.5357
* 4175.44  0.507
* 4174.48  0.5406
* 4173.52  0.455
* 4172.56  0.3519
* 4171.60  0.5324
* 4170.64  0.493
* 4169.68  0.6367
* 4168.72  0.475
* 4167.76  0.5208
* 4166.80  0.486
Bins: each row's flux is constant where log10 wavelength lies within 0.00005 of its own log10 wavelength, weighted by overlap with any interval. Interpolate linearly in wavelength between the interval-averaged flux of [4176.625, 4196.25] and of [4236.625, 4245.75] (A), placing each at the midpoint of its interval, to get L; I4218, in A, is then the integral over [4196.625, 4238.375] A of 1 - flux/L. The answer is 3.7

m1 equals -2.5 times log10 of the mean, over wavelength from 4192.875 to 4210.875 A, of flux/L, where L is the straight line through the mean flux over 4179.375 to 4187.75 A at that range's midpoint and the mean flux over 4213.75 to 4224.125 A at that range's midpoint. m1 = -0.07 mag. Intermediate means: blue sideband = 0.51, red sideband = 0.524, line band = 0.553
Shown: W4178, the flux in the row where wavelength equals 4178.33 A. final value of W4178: 0.4518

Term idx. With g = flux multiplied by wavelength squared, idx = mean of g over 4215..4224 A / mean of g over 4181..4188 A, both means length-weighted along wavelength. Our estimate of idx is 1.06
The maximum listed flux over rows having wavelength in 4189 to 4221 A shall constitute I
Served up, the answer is 0.8077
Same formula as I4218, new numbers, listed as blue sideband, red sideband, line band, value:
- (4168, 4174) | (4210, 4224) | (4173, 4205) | -1.25 A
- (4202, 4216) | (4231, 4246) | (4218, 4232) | 2.55 A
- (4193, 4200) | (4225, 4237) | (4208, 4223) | -1.35 A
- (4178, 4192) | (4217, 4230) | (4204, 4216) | -1.43 A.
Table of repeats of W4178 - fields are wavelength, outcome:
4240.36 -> 0.5953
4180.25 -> 0.6104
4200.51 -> 0.5392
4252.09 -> 0.6948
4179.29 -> 0.4526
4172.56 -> 0.3519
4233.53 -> 0.5293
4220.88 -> 0.5102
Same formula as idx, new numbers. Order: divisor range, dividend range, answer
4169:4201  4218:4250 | 1.01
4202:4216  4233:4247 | 1.07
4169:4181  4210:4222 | 1.14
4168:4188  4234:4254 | 1.19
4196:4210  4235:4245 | 1.09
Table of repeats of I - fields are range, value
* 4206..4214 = 0.6679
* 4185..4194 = 0.6404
